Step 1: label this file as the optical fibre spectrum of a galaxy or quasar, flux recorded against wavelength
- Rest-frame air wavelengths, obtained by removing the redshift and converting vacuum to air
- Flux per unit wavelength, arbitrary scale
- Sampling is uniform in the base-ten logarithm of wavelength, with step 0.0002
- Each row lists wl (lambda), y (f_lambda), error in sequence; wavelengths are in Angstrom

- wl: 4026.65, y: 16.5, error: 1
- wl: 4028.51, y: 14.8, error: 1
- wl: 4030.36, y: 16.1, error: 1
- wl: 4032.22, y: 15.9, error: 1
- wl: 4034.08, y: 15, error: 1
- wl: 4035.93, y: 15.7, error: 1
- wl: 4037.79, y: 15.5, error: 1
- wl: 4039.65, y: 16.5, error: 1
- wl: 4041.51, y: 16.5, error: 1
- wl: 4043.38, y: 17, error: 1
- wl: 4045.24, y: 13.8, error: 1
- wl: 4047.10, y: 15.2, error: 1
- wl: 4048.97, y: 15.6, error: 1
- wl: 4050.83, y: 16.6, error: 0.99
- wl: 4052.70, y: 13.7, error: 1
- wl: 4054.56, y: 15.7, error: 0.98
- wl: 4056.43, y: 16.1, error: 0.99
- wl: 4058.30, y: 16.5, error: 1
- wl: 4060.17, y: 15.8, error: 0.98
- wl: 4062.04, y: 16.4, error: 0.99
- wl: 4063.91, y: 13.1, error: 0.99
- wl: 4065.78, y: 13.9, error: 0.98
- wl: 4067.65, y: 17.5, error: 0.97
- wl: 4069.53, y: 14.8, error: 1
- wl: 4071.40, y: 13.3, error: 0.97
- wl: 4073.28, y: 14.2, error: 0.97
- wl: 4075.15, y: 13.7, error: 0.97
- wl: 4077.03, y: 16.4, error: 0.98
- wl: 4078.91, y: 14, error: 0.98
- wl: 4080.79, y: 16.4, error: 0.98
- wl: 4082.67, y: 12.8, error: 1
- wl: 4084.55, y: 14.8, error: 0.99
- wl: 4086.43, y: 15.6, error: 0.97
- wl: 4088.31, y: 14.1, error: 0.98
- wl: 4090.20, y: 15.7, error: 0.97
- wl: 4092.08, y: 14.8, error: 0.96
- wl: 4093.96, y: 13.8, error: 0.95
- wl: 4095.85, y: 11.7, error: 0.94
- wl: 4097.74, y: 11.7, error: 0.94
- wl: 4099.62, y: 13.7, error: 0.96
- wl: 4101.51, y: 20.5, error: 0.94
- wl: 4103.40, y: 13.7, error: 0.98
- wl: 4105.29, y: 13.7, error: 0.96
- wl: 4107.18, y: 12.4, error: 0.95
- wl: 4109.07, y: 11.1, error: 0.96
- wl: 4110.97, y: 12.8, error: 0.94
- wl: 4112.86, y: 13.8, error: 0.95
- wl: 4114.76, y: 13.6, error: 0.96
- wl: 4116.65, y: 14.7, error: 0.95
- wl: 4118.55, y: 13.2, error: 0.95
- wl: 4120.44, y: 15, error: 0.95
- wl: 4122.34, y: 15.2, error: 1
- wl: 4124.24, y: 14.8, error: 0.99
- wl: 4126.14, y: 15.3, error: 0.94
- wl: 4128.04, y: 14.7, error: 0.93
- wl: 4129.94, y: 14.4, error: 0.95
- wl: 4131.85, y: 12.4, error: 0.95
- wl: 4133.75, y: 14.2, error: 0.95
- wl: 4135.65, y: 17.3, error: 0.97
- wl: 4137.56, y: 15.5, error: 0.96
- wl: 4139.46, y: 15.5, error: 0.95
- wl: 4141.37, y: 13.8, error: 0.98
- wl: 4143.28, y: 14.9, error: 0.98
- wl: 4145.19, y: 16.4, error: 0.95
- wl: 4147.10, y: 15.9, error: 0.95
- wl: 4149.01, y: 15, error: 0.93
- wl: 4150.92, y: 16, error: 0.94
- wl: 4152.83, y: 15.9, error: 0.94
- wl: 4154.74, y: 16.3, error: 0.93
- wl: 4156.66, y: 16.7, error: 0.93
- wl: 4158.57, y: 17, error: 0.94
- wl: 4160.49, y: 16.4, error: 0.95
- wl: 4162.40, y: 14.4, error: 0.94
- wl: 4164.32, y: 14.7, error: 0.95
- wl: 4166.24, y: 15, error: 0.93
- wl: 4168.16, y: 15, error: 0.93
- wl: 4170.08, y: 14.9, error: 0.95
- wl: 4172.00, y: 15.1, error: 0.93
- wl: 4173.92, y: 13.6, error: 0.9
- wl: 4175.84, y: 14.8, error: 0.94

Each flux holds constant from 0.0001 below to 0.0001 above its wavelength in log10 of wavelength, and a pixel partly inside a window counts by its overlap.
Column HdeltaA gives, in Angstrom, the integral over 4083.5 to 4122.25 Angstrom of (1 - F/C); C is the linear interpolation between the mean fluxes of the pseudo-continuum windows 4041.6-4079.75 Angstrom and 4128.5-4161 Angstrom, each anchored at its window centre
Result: 3.3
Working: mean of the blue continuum 15.2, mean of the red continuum 15.5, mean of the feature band 14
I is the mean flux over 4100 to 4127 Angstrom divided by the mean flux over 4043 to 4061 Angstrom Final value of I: 0.92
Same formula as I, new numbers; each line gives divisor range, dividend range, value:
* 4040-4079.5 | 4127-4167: 1.01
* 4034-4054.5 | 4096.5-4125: 0.90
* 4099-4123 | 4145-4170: 1.11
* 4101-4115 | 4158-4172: 1.11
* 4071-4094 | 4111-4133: 0.97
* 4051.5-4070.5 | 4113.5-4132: 0.94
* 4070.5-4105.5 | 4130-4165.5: 1.07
